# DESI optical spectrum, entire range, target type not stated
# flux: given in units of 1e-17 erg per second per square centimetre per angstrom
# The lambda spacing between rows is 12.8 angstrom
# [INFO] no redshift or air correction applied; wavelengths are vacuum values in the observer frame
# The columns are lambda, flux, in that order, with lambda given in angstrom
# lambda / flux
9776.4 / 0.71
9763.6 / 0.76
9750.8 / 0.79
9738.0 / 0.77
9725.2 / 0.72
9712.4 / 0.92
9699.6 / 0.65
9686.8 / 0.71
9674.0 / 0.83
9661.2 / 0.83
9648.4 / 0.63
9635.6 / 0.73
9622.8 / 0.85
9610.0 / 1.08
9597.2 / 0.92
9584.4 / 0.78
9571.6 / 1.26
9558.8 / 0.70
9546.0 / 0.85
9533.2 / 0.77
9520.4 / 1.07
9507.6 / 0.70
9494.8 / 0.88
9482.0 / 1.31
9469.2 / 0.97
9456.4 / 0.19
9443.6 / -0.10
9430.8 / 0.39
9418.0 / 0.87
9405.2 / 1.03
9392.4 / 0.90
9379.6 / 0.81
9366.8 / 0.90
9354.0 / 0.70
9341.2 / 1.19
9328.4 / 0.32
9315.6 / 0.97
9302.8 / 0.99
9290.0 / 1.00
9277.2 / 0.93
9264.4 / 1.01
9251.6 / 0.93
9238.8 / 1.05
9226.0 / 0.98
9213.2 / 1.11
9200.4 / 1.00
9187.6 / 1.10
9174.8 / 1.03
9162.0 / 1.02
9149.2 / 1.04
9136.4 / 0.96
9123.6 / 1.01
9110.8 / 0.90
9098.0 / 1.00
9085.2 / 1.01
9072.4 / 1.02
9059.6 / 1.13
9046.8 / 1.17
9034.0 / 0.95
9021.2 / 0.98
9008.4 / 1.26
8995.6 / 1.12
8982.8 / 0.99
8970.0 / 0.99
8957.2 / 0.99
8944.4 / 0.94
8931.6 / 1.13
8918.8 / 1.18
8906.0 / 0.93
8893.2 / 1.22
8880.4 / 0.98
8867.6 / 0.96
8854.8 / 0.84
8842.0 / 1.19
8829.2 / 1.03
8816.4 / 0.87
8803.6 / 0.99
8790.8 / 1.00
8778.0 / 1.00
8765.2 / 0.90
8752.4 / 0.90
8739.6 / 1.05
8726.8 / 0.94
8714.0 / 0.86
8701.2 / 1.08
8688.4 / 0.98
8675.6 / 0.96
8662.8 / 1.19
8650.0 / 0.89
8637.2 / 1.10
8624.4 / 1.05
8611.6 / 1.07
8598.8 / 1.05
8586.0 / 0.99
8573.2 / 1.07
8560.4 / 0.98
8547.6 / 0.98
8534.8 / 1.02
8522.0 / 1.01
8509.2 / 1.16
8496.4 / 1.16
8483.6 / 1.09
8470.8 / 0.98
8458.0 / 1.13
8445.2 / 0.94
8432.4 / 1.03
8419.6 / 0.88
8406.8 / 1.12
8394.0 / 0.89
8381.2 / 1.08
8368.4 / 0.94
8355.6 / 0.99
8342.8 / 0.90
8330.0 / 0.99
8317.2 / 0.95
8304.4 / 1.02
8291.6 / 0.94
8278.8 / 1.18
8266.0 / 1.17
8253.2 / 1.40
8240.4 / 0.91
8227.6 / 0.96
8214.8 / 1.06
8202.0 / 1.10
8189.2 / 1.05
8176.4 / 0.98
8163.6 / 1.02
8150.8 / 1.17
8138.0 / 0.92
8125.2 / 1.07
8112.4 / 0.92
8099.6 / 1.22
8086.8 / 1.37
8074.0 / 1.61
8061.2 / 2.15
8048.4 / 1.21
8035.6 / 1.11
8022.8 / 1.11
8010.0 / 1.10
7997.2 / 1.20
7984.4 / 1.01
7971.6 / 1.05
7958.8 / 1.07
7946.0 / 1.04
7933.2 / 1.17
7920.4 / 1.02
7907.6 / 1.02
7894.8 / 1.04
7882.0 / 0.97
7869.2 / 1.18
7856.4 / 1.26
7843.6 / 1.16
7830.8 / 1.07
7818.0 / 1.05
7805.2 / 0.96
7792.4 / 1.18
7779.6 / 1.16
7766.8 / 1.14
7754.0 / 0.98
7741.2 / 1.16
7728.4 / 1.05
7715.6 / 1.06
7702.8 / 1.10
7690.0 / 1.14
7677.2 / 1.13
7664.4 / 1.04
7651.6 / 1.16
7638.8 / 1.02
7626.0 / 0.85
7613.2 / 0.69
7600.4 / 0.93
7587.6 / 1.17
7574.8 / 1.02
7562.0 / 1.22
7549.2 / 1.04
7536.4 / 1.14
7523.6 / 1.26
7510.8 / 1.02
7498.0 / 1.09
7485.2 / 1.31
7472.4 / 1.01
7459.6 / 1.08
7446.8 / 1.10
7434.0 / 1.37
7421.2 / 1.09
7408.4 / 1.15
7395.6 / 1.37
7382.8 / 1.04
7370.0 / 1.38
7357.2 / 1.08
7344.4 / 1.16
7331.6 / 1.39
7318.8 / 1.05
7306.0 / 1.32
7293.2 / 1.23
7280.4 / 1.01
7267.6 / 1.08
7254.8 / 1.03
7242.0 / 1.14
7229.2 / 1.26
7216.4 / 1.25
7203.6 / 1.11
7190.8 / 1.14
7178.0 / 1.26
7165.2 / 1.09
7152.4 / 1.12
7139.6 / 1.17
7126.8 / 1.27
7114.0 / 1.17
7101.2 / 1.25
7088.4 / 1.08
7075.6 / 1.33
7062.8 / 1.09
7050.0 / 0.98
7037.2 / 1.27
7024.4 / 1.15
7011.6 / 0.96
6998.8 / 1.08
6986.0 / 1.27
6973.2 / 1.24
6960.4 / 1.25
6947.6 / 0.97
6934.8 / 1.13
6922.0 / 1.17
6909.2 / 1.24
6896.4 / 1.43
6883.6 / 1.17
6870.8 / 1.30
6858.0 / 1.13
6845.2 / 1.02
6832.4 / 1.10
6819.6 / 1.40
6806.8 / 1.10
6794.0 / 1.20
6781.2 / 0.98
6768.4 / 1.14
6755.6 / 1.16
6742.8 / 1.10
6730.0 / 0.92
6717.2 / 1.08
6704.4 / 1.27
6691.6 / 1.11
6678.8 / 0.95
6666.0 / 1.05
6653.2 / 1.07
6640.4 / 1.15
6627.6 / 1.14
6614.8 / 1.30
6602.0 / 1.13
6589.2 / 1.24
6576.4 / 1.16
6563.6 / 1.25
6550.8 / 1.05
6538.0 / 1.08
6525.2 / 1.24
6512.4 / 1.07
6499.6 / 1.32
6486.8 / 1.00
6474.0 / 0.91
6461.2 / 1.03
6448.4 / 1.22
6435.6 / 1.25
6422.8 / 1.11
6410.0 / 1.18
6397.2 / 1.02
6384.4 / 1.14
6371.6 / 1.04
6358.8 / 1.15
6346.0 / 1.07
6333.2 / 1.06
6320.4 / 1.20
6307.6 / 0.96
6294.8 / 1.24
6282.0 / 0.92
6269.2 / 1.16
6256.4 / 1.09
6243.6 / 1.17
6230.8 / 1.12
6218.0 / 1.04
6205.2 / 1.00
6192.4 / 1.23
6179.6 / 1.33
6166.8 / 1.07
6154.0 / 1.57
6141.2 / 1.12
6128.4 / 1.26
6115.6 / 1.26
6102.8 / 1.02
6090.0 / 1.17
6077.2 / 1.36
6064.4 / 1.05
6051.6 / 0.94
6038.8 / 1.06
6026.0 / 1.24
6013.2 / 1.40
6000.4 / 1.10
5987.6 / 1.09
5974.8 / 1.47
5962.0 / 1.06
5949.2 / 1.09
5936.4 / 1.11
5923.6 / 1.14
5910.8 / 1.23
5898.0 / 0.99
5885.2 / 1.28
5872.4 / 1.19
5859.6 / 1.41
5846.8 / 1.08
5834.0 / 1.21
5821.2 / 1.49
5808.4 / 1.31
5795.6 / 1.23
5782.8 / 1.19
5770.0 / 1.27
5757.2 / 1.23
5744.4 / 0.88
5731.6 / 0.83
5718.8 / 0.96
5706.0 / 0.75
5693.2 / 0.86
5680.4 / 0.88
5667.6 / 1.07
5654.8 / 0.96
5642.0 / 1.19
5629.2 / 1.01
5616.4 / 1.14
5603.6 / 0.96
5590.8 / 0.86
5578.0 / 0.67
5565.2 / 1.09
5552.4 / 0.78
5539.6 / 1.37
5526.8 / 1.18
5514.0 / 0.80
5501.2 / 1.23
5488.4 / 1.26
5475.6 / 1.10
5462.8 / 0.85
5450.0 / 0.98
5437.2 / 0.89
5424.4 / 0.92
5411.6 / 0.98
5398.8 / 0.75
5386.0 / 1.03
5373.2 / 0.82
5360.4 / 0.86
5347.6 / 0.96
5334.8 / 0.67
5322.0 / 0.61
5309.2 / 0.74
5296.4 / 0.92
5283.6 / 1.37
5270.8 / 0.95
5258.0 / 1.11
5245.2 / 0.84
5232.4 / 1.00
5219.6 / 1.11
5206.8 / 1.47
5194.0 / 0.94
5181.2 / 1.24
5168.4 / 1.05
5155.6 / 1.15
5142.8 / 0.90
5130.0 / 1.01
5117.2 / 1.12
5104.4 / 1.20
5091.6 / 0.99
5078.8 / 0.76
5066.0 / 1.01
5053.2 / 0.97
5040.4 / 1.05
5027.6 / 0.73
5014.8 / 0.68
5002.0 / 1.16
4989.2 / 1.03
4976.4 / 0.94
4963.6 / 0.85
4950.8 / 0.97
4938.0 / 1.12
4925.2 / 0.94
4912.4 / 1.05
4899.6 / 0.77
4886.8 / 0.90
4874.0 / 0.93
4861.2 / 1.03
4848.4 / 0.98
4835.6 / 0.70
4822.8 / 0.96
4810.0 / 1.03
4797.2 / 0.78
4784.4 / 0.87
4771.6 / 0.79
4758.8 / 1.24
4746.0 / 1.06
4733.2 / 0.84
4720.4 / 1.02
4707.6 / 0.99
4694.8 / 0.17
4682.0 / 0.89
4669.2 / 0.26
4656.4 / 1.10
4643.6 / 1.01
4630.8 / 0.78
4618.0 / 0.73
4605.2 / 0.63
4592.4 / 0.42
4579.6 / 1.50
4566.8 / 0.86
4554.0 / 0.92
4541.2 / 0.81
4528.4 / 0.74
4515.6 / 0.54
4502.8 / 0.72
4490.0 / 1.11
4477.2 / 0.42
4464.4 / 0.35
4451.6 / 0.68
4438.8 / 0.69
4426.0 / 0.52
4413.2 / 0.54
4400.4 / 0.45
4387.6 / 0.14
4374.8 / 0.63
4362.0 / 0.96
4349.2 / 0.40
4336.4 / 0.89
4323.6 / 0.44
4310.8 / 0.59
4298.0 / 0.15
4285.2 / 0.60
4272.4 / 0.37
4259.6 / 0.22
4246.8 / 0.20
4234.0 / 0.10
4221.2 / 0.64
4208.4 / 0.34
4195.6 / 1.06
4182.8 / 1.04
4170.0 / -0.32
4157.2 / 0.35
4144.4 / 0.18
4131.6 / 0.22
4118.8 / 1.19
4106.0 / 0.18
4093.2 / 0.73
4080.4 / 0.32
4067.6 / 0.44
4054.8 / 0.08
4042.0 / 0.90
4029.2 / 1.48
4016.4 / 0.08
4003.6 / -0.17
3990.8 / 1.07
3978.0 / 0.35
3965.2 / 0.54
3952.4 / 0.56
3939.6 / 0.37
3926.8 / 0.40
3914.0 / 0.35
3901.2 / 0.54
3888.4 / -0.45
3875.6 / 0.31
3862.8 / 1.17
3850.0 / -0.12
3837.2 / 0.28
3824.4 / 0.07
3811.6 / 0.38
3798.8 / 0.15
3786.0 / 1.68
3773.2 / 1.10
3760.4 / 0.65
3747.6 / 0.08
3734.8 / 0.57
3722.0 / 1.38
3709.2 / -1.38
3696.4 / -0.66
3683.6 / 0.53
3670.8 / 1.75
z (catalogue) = 0.23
